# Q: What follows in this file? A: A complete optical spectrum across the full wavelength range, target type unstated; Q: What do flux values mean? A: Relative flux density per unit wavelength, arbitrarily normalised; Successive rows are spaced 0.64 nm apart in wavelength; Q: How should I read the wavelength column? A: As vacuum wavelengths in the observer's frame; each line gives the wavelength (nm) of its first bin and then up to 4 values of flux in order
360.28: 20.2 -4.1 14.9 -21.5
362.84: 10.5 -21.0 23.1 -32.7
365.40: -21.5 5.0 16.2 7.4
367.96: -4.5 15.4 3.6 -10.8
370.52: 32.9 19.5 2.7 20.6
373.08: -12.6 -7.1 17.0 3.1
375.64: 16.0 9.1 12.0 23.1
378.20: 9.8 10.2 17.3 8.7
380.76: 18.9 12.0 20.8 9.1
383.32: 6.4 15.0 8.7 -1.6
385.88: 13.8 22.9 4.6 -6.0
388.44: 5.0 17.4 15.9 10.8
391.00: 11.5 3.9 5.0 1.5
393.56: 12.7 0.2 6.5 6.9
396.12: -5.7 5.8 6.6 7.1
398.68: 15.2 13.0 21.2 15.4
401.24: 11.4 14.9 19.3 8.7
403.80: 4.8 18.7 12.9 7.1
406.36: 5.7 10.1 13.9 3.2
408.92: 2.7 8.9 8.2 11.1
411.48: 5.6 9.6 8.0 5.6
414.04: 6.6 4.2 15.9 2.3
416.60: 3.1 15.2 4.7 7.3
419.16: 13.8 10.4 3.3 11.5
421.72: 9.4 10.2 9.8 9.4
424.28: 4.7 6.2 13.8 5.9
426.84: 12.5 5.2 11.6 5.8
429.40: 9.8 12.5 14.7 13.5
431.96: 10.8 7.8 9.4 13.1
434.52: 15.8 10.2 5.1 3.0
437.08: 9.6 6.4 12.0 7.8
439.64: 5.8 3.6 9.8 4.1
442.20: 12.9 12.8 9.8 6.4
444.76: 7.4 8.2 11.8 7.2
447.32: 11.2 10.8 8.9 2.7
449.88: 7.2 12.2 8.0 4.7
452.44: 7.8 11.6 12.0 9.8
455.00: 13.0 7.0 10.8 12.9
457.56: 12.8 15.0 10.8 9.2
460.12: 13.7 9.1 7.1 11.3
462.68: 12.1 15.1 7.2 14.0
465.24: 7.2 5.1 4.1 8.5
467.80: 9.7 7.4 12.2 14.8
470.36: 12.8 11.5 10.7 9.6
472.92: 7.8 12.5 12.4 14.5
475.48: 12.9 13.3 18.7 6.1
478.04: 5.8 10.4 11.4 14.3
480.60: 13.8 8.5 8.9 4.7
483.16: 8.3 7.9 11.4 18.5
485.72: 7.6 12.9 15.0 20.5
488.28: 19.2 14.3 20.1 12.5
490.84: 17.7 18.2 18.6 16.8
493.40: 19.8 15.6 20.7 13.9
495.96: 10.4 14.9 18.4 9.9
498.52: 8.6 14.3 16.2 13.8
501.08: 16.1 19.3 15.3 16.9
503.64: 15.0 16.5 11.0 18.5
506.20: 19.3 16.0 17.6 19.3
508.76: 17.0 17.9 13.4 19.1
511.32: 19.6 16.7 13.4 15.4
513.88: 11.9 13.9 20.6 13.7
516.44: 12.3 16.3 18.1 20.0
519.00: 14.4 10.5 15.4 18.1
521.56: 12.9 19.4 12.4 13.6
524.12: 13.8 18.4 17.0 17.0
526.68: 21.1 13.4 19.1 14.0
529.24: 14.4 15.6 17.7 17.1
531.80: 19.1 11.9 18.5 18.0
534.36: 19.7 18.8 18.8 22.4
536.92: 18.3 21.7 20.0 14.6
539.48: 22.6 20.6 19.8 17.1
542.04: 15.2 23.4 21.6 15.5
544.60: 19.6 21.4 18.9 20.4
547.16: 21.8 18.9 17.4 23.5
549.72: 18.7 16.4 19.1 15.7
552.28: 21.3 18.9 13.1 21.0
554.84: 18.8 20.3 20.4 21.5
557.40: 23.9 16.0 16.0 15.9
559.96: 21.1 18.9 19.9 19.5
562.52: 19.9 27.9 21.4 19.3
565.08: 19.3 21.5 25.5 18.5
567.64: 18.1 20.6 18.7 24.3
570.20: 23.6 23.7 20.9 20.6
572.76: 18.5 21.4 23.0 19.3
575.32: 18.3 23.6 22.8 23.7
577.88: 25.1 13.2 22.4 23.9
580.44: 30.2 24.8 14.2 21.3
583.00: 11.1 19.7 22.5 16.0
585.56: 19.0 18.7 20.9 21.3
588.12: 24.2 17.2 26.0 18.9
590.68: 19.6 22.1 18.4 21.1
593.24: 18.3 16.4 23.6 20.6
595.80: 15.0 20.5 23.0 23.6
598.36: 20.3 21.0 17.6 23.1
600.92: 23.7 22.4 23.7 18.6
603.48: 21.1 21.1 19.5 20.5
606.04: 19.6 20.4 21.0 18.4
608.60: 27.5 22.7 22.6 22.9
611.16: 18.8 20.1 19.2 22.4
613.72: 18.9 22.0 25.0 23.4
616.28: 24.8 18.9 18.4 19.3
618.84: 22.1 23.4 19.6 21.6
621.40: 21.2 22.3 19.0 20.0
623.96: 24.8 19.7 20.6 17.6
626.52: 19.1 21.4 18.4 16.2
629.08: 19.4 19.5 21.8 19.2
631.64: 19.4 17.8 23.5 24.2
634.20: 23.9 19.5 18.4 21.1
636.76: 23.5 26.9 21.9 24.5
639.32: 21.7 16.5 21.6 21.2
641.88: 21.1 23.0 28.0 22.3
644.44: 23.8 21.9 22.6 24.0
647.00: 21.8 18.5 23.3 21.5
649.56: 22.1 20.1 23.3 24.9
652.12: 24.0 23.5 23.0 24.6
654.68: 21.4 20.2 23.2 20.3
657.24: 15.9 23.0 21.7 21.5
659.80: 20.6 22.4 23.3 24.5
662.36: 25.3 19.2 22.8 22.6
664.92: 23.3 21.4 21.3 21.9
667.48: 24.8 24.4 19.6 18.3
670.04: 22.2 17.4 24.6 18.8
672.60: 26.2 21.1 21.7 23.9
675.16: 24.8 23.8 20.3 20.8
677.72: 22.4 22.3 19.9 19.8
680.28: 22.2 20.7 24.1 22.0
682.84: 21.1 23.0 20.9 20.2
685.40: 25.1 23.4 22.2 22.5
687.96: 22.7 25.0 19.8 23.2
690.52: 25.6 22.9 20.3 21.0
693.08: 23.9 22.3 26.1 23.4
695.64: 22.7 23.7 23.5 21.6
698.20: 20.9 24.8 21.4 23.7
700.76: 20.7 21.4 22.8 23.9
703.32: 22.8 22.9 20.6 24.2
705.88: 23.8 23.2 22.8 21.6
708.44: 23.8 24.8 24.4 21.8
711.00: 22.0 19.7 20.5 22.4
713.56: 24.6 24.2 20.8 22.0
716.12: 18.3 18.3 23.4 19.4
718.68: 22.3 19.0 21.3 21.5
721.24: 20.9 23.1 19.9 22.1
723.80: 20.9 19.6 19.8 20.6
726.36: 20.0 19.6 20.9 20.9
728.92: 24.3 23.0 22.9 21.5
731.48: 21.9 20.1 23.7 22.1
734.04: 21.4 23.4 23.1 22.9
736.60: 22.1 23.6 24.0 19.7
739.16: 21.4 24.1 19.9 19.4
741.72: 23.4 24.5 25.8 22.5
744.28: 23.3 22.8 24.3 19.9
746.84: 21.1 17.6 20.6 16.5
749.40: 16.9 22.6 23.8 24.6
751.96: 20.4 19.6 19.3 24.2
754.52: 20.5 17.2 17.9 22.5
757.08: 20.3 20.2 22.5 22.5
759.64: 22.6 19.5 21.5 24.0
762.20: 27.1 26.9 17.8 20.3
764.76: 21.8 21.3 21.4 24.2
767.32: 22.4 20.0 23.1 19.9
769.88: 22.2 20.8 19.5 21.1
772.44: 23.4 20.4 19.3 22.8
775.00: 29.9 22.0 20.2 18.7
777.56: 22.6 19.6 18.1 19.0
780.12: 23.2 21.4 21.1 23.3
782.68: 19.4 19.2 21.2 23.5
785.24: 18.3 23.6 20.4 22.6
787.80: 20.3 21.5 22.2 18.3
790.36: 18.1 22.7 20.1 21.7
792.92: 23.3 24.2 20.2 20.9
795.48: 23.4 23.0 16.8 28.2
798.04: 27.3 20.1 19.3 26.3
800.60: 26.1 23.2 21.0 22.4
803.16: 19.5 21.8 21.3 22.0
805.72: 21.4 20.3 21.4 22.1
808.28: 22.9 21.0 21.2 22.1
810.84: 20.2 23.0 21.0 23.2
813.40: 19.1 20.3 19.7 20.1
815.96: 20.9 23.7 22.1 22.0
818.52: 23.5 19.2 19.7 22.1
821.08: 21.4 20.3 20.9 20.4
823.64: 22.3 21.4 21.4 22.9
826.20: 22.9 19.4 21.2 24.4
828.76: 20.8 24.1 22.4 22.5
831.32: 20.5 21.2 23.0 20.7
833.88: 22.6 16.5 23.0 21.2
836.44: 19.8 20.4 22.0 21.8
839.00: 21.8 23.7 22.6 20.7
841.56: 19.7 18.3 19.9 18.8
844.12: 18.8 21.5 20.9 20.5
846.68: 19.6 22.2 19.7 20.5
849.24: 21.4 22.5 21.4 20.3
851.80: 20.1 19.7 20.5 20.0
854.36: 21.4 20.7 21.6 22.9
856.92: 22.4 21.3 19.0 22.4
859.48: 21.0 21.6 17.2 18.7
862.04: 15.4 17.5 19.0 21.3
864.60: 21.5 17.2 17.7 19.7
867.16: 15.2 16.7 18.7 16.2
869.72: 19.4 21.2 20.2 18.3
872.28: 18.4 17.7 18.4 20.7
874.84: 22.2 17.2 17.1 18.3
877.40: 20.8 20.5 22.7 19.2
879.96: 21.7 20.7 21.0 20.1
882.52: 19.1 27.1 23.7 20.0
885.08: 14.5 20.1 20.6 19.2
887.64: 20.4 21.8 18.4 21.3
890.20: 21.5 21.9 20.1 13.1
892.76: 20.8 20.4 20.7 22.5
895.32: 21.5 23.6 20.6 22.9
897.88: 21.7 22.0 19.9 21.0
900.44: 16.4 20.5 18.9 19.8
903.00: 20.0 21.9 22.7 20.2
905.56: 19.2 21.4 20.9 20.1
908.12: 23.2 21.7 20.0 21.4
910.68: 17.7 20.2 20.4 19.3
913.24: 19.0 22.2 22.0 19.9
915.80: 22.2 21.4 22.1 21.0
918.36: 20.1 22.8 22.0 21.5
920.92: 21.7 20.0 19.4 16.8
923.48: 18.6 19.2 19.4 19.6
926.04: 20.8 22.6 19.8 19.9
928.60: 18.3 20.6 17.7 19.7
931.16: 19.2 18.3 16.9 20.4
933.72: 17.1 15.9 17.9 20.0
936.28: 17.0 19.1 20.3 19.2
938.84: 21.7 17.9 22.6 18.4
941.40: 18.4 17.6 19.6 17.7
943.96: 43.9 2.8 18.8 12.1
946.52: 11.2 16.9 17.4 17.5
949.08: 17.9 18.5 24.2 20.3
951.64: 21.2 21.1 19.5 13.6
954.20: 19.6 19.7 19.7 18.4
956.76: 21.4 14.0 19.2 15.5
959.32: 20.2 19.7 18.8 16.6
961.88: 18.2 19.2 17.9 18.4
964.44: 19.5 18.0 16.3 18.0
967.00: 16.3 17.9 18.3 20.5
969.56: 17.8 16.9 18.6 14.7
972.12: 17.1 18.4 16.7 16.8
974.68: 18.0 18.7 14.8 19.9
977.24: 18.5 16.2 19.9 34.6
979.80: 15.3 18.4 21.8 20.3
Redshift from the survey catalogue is 0.22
